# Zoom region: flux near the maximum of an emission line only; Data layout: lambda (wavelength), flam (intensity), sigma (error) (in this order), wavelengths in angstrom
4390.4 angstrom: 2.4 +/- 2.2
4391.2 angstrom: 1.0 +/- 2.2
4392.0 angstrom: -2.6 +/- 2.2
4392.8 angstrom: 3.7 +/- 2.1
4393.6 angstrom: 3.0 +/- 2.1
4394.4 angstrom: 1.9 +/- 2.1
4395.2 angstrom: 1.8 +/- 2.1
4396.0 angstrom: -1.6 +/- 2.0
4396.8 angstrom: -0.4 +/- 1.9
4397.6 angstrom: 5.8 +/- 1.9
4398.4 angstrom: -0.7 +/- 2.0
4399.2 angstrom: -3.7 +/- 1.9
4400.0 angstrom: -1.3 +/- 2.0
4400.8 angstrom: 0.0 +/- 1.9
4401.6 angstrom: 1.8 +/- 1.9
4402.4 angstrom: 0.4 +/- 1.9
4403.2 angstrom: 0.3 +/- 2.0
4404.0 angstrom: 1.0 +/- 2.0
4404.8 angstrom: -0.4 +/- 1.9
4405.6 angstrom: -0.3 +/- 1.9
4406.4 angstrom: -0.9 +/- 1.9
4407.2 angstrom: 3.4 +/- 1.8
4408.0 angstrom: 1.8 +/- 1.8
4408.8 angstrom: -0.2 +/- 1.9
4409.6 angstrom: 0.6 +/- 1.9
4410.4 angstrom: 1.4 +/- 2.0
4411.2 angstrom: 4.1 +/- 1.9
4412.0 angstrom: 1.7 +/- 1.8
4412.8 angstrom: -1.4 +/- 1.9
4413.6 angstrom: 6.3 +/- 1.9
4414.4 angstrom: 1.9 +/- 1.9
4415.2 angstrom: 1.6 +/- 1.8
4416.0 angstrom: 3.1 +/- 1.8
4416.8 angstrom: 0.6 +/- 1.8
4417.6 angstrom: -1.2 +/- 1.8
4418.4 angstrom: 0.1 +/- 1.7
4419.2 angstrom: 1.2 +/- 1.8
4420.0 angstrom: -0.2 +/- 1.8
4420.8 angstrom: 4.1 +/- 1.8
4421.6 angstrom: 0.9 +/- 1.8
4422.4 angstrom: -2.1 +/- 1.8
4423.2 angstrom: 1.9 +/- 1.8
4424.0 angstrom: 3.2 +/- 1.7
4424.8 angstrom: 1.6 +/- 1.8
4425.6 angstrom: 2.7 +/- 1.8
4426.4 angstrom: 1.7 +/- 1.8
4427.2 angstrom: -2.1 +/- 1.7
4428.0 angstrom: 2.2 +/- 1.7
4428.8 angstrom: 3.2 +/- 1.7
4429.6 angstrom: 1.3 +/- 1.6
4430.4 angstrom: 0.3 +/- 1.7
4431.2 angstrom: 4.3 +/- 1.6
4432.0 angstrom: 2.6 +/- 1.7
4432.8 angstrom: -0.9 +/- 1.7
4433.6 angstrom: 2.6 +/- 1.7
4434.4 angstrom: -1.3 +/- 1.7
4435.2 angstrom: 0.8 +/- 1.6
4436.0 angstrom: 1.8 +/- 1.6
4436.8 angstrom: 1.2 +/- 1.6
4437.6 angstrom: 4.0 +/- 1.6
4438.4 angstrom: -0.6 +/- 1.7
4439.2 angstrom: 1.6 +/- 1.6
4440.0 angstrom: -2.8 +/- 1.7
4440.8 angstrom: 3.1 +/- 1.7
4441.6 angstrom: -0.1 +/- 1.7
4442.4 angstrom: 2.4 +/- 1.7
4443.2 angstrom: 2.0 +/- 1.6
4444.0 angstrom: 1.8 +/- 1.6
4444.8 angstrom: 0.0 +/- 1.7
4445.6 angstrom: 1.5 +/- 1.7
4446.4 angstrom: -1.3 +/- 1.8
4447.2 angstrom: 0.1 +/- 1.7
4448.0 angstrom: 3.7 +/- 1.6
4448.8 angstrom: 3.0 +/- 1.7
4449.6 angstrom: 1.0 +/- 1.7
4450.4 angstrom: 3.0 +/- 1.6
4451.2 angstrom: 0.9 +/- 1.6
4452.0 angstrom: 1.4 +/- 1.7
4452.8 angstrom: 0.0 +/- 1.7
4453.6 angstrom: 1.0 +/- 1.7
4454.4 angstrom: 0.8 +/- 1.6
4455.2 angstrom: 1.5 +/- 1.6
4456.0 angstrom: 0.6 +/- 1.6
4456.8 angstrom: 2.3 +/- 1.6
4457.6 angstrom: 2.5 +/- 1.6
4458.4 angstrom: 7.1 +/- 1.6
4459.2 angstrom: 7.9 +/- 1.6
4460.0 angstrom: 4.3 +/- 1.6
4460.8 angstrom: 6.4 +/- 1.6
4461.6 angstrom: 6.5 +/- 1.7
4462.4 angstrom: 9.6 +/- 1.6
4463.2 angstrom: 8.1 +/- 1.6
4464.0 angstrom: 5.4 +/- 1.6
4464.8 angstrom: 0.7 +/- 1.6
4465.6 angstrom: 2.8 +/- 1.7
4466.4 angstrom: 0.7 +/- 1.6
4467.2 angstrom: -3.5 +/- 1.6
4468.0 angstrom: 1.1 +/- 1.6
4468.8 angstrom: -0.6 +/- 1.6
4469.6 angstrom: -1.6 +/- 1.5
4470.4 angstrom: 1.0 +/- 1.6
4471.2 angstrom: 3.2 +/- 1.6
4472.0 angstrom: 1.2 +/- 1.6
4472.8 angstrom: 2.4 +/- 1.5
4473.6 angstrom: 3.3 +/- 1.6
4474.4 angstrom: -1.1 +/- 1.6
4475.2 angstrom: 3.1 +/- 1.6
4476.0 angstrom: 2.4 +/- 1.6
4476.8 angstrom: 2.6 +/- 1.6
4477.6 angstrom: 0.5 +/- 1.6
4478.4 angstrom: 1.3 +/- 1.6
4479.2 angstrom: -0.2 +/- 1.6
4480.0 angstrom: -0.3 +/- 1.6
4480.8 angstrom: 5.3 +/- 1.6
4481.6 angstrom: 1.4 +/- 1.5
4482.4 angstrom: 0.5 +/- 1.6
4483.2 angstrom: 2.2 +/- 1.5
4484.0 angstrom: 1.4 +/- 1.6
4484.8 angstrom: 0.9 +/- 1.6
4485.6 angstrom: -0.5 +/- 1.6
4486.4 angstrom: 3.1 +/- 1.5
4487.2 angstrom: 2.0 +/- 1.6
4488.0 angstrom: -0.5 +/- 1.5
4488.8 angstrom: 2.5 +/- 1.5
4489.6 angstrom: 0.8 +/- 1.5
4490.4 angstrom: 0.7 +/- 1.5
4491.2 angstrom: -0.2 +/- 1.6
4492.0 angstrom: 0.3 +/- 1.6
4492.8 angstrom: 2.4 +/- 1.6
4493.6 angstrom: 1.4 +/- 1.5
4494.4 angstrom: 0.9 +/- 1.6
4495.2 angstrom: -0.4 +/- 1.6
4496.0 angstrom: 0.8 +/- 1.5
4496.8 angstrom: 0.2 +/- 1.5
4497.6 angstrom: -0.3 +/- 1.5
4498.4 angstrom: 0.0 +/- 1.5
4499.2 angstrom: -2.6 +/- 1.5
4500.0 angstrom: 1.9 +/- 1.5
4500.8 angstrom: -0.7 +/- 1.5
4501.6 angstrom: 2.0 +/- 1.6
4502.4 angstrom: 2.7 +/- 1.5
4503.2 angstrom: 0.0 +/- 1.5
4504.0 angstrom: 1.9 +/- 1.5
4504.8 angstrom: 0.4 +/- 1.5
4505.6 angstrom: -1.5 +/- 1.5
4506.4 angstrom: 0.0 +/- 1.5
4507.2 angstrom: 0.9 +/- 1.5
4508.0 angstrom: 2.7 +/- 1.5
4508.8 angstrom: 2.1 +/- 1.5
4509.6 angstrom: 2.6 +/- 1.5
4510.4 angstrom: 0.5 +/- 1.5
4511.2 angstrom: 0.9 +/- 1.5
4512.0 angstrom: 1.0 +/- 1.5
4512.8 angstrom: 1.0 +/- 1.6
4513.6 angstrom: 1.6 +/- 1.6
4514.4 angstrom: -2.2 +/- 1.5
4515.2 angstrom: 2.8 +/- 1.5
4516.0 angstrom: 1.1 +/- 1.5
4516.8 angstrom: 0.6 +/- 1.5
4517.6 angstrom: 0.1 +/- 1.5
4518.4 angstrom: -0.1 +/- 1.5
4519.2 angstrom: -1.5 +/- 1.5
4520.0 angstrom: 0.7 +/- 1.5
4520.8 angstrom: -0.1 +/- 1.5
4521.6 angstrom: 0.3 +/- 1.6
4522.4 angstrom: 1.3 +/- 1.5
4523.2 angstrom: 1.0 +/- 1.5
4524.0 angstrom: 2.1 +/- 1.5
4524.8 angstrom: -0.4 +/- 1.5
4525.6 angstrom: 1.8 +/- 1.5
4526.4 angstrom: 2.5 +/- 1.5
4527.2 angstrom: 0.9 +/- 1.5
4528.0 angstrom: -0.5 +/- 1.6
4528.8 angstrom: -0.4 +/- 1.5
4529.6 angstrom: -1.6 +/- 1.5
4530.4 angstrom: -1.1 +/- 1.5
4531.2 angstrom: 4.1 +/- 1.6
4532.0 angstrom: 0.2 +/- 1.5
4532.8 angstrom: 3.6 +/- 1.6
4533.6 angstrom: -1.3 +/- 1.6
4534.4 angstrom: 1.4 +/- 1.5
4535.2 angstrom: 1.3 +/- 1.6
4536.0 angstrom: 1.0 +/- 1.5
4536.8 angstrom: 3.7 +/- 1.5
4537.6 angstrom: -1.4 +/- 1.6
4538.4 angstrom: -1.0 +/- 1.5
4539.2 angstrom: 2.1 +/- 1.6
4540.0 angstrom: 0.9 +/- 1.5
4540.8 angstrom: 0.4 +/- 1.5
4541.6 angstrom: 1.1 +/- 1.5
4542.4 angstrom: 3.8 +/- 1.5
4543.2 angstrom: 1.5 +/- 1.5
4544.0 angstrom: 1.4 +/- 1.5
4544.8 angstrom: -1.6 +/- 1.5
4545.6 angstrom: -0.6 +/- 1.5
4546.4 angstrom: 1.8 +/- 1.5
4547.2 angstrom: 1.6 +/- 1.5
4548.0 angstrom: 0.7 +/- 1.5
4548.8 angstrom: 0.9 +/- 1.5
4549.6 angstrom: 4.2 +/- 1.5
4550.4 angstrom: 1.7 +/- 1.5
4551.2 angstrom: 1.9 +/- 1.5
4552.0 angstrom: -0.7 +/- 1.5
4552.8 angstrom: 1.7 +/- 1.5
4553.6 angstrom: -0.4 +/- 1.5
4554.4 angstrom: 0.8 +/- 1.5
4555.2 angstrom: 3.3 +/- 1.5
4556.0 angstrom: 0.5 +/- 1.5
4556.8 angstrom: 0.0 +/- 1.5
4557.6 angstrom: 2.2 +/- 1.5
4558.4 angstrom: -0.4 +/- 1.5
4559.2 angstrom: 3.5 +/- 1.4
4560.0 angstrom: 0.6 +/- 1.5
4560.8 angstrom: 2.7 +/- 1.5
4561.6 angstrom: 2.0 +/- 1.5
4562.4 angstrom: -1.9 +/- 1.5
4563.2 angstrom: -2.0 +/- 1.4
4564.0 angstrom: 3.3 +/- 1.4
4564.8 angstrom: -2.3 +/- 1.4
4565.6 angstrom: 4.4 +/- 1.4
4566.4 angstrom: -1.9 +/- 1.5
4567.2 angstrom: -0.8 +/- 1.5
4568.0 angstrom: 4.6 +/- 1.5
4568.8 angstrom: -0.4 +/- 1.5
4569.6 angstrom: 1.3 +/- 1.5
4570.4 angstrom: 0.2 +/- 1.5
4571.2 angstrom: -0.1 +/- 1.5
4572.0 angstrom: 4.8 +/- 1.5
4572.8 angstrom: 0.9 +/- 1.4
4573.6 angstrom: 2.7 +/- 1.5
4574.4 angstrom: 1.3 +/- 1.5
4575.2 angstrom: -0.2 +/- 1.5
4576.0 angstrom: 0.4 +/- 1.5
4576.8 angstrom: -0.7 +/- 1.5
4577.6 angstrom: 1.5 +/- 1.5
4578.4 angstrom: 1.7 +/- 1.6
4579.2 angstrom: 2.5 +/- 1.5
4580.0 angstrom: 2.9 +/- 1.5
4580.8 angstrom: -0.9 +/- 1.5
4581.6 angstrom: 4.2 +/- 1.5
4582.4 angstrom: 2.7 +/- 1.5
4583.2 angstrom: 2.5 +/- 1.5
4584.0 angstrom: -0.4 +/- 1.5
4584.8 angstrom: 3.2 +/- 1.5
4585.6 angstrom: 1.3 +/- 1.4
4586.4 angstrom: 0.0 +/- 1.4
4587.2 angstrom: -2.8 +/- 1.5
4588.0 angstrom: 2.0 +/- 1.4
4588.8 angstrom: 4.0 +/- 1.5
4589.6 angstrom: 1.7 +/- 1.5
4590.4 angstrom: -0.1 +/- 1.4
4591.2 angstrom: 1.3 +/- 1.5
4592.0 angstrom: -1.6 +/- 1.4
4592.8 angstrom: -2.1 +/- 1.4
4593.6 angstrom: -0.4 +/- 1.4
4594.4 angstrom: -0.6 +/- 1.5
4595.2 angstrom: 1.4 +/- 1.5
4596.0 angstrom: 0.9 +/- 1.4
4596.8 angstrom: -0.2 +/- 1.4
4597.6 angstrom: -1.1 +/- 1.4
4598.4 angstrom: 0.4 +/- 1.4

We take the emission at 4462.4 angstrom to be [O II] 3727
